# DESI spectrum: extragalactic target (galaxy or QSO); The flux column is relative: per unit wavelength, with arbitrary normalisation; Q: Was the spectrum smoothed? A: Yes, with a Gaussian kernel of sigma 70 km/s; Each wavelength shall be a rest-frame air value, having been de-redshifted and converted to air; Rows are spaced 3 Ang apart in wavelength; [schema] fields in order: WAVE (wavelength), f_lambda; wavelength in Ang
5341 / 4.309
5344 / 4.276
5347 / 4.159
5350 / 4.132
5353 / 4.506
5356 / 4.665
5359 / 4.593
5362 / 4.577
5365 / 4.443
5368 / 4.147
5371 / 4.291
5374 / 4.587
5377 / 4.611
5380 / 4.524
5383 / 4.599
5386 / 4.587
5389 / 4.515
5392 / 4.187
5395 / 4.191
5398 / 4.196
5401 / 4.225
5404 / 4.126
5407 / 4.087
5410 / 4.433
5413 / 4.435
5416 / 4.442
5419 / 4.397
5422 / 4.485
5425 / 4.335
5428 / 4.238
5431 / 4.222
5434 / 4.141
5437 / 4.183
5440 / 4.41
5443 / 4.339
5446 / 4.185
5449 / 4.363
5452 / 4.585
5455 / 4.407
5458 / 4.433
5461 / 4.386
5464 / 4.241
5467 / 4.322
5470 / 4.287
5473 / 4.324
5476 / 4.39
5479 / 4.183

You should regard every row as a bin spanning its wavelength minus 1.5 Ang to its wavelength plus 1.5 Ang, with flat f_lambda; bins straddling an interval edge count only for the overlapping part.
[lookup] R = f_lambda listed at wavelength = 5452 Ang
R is 4.585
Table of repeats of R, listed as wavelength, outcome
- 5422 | 4.485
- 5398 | 4.196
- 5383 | 4.599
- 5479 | 4.183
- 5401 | 4.225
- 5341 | 4.309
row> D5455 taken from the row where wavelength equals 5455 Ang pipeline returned 4.407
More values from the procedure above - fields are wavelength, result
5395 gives 4.191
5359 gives 4.593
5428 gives 4.238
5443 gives 4.339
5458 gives 4.433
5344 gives 4.276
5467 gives 4.322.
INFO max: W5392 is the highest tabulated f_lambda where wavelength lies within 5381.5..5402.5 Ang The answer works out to 4.599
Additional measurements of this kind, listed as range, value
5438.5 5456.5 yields 4.585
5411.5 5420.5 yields 4.442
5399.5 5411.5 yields 4.433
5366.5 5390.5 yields 4.611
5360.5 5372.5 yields 4.577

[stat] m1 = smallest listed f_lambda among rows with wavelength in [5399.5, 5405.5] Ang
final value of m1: 4.126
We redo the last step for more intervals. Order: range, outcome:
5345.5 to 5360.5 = 4.132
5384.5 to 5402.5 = 4.187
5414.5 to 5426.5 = 4.335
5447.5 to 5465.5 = 4.241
